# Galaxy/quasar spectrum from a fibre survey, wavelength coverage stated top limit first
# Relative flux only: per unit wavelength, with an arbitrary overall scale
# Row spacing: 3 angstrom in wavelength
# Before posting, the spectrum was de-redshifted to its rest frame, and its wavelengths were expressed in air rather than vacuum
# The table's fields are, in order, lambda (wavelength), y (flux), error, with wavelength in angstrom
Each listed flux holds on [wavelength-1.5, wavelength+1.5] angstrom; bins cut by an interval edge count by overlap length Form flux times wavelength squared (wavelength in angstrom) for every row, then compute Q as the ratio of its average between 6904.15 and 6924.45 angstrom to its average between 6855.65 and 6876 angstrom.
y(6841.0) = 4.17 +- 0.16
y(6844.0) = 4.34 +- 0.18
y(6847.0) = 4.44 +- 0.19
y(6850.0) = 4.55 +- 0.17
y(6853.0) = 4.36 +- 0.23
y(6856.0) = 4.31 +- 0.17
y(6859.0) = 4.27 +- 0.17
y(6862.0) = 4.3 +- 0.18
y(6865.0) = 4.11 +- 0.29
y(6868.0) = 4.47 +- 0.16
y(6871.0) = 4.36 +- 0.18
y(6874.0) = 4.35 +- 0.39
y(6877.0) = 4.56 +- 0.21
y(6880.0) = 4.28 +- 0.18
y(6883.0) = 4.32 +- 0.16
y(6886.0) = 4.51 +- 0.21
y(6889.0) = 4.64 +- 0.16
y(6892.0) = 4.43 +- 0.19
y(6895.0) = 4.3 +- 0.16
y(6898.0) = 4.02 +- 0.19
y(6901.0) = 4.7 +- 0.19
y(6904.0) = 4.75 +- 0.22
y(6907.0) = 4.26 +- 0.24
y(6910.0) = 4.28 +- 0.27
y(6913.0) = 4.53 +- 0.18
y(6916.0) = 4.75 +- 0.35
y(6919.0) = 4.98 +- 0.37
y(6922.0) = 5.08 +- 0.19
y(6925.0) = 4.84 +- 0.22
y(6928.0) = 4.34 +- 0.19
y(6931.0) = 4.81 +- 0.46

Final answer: 1.10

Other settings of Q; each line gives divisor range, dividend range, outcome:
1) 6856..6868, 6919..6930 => 1.14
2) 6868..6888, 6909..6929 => 1.08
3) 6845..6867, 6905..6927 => 1.10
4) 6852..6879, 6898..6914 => 1.04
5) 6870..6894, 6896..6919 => 1.02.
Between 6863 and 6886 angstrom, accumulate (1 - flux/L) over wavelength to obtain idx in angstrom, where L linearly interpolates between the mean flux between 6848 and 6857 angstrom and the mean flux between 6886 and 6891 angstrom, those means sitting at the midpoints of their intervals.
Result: 0.80 angstrom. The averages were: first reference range 4.41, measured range 4.36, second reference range 4.58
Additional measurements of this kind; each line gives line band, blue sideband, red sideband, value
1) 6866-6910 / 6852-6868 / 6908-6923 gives 0.7 angstrom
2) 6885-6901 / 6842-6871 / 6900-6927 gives 0.5 angstrom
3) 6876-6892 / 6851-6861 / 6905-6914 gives -0.4 angstrom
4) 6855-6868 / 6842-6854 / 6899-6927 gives 0.6 angstrom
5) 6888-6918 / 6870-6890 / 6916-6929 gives 1.1 angstrom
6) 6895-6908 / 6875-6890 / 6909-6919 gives 0.3 angstrom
